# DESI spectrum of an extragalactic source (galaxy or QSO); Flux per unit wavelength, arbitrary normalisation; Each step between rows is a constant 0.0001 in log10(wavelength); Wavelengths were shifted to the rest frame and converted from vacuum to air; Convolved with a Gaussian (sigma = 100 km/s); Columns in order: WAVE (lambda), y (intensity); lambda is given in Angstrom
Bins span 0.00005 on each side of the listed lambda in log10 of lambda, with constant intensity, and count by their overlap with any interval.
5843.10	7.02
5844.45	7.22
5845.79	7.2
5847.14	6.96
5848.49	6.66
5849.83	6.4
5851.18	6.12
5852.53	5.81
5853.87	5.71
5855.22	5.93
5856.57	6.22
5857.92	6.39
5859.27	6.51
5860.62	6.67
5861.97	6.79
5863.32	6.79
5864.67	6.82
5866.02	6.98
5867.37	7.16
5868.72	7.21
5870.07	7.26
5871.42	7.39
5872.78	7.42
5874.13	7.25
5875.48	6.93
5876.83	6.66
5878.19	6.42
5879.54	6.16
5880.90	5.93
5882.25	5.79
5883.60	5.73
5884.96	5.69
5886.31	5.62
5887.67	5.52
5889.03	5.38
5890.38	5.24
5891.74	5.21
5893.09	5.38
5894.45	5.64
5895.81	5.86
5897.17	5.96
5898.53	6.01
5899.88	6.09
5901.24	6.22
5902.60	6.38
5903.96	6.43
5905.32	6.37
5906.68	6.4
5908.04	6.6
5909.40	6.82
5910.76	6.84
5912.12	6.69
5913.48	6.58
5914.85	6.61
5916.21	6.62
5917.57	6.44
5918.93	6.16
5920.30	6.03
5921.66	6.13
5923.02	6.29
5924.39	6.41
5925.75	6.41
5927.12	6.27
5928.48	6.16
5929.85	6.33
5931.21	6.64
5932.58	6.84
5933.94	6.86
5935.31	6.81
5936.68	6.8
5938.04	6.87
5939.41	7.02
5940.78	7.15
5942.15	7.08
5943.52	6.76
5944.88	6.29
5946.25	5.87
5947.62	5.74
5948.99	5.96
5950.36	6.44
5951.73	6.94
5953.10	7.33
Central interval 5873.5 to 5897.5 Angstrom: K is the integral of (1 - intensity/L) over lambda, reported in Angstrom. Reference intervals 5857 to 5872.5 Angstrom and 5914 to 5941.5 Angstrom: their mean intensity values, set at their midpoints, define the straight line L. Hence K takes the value 3.1 Angstrom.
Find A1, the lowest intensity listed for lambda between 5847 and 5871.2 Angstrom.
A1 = 5.71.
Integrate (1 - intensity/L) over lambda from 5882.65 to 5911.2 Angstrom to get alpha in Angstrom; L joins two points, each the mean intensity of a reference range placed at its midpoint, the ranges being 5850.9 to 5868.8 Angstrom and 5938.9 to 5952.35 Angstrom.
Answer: 2.4 Angstrom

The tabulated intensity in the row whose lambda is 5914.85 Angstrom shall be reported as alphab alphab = 6.61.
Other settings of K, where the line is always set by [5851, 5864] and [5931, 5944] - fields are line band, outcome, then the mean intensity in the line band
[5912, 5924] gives 0.6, 6.38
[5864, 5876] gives -1.4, 7.16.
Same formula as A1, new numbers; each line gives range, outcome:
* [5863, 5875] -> 6.79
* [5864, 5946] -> 5.21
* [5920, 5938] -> 6.03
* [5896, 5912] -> 5.96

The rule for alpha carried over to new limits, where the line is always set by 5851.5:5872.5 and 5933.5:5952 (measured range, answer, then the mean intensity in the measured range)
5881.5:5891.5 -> 1.6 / 5.56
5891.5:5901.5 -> 1.2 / 5.81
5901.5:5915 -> 0.1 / 6.56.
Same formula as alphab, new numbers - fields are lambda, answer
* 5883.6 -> 5.73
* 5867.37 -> 7.16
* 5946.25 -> 5.87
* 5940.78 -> 7.15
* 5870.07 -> 7.26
